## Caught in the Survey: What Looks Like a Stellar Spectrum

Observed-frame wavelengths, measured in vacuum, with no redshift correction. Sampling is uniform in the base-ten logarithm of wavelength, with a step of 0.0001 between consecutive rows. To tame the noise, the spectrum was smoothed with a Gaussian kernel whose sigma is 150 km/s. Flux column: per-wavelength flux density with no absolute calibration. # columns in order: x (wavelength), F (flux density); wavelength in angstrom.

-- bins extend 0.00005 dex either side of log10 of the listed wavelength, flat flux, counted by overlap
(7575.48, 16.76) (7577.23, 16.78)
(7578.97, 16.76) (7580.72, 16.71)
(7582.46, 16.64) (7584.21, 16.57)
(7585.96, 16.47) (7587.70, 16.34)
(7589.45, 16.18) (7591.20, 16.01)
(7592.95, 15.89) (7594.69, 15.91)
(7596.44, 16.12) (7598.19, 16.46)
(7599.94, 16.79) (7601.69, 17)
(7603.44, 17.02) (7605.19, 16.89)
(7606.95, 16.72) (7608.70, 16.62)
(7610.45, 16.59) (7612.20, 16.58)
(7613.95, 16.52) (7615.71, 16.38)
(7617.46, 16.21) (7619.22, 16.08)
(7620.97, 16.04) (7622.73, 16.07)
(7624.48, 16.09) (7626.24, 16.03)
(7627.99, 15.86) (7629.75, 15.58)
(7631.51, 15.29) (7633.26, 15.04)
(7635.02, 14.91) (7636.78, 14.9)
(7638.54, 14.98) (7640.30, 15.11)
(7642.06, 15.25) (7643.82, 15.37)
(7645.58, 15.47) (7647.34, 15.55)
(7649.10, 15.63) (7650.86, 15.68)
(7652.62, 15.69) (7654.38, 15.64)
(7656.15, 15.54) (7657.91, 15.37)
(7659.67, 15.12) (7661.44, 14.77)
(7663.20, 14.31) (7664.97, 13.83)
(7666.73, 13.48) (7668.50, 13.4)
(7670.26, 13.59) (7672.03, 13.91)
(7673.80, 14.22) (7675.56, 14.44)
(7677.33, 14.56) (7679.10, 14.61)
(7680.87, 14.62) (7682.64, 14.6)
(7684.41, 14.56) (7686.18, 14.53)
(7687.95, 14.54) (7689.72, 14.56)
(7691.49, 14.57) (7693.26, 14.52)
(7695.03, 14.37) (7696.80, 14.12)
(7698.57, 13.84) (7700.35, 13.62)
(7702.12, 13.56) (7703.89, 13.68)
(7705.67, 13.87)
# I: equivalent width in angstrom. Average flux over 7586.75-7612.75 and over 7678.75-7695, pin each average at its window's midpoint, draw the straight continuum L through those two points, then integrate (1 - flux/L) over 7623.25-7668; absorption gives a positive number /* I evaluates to 0.75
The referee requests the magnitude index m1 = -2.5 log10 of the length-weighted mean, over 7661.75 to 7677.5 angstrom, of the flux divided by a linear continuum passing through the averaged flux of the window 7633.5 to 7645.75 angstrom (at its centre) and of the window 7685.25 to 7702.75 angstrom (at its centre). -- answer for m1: 0.05 mag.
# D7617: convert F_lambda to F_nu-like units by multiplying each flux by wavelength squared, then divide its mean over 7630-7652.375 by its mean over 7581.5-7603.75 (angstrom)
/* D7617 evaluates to 0.9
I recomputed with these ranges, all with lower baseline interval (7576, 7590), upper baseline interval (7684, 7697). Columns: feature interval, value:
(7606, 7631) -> -0.5 angstrom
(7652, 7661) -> -0.2 angstrom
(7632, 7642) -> 0.3 angstrom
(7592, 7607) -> -0.3 angstrom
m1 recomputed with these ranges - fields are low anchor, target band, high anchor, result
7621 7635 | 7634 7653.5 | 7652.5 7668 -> -0.01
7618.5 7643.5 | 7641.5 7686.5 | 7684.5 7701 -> 0.01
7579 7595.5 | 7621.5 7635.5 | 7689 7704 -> -0.01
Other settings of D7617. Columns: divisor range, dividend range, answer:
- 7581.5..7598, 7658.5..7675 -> 0.89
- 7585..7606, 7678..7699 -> 0.90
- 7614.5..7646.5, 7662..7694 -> 0.93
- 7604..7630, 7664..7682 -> 0.88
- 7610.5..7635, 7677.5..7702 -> 0.92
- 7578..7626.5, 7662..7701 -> 0.88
